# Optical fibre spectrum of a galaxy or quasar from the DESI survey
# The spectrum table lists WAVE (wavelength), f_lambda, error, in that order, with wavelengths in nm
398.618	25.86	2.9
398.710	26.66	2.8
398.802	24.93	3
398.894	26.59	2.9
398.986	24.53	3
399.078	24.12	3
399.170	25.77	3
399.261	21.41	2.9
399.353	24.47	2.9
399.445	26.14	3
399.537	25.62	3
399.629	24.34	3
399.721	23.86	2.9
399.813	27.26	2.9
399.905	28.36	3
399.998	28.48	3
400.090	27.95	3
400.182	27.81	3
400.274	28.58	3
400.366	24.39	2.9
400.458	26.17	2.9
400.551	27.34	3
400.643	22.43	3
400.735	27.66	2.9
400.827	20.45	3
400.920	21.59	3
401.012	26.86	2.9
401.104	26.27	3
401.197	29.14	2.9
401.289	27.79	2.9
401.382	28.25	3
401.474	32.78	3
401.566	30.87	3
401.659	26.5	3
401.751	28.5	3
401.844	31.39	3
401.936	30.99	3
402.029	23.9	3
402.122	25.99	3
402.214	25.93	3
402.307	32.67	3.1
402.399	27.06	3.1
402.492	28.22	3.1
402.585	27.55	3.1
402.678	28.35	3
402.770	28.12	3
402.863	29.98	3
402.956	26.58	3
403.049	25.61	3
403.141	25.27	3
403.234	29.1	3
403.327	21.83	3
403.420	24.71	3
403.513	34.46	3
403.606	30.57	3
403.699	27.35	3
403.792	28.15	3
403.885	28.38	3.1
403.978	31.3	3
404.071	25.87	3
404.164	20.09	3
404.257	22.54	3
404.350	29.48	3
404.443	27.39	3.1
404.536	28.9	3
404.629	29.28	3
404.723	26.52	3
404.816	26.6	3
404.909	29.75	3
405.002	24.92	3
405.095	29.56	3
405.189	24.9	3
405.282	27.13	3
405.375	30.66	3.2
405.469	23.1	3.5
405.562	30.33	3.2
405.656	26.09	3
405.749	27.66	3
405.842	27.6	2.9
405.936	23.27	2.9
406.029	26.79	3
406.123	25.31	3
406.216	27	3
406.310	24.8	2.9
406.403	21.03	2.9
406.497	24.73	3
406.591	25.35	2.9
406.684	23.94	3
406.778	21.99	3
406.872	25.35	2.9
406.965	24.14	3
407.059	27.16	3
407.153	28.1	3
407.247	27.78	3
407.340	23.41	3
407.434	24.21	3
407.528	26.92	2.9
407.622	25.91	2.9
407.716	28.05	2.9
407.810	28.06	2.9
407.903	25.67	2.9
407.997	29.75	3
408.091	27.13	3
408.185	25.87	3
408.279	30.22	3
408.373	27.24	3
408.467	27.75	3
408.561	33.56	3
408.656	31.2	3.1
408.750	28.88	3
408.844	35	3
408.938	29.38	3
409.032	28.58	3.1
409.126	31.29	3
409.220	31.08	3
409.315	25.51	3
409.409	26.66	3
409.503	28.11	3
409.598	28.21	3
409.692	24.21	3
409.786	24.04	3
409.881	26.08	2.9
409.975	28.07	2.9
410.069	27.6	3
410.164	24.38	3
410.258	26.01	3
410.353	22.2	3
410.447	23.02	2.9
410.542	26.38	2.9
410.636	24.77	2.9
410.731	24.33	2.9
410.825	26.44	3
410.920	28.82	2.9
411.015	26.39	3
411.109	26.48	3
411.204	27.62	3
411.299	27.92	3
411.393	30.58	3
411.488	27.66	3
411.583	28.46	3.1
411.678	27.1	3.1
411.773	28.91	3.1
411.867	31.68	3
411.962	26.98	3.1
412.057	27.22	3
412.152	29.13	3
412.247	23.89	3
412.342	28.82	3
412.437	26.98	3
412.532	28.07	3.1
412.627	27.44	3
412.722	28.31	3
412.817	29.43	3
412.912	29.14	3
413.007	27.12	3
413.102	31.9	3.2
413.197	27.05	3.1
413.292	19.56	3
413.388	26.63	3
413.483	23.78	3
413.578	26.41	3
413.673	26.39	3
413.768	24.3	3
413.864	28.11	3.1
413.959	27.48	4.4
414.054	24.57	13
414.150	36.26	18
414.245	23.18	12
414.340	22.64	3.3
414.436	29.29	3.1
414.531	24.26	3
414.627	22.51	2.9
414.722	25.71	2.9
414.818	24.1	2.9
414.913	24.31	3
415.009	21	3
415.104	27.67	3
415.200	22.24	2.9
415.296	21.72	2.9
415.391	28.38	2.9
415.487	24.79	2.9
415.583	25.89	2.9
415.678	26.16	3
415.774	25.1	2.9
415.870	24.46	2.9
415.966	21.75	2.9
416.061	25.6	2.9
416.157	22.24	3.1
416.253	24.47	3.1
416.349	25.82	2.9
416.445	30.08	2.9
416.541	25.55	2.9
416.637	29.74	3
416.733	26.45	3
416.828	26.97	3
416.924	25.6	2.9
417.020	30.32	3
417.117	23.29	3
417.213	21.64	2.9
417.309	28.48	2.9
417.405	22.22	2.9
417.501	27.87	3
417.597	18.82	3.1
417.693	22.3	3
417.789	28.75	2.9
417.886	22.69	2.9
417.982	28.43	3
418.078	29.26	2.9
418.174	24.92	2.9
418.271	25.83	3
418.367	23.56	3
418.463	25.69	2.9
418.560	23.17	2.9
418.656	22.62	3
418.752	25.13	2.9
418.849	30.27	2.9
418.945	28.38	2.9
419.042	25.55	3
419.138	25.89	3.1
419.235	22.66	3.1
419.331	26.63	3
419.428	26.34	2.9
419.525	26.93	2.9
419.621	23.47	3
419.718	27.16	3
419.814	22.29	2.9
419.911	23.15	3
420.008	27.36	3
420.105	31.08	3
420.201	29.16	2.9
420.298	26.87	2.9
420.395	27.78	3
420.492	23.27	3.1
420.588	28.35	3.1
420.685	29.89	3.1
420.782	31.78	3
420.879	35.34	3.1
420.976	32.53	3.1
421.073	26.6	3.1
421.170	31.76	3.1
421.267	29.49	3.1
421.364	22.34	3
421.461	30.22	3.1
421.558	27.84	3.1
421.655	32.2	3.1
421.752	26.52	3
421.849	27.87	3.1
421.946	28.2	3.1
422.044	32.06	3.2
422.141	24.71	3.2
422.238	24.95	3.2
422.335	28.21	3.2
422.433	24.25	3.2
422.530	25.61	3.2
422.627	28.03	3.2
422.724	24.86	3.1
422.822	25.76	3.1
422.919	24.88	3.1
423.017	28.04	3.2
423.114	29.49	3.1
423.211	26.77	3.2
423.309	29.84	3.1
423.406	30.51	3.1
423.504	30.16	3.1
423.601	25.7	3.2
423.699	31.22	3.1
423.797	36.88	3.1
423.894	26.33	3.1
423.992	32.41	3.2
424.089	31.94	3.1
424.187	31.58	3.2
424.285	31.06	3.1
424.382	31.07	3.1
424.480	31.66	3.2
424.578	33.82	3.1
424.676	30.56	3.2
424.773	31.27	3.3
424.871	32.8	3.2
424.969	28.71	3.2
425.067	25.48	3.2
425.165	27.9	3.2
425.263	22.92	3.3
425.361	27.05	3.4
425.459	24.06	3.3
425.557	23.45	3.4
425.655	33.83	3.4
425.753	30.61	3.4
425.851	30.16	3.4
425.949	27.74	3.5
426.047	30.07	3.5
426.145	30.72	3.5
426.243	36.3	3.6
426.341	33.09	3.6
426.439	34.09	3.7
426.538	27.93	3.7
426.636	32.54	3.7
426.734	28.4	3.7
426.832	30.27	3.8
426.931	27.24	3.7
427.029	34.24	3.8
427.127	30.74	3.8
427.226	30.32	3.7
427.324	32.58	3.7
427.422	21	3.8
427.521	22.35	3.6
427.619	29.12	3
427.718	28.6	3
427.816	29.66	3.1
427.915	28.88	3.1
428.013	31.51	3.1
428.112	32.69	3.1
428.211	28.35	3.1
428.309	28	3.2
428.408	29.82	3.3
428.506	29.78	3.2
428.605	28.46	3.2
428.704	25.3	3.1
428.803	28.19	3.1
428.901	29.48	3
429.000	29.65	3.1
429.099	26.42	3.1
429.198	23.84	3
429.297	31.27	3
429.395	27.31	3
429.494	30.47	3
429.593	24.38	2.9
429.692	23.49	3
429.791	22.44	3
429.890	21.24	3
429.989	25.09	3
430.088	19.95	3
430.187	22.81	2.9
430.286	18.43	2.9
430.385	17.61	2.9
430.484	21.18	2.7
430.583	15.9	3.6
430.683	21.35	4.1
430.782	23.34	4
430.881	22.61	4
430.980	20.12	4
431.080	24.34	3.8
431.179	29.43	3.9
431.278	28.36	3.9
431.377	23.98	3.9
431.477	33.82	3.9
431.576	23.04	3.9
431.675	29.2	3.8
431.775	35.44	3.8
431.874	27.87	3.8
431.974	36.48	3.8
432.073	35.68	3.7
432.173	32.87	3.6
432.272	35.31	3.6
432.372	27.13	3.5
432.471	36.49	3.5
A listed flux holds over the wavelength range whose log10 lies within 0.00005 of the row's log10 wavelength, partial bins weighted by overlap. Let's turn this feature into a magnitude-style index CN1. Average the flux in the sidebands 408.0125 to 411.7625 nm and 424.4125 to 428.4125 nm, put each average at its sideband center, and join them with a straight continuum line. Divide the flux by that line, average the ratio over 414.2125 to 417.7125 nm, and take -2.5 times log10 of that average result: 0.136 mag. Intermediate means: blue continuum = 27.6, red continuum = 29.5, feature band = 25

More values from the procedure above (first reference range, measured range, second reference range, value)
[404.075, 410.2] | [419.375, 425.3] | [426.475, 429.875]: -0.02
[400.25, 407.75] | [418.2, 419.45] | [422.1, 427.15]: 0.12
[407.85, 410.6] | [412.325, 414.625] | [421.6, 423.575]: 0.03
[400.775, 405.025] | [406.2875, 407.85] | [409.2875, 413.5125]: 0.08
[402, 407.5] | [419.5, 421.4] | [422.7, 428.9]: 0.03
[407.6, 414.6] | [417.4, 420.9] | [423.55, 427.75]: 0.10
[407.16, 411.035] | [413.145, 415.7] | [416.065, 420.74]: 0.05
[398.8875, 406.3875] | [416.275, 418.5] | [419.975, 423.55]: 0.09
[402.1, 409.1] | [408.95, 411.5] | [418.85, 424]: 0.02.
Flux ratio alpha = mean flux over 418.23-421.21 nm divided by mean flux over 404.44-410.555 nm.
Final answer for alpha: 1.00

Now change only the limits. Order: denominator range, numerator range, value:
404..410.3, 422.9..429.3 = 1.09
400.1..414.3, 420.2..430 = 1.06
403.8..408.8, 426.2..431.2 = 1.00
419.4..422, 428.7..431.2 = 0.86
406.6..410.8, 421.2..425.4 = 1.06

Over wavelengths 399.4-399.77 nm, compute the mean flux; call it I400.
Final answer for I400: 25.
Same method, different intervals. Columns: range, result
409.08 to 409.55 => 28.5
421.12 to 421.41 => 27.9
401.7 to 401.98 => 30.3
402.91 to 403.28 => 26.7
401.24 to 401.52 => 29.6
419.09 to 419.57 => 25.7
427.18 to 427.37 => 31.5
